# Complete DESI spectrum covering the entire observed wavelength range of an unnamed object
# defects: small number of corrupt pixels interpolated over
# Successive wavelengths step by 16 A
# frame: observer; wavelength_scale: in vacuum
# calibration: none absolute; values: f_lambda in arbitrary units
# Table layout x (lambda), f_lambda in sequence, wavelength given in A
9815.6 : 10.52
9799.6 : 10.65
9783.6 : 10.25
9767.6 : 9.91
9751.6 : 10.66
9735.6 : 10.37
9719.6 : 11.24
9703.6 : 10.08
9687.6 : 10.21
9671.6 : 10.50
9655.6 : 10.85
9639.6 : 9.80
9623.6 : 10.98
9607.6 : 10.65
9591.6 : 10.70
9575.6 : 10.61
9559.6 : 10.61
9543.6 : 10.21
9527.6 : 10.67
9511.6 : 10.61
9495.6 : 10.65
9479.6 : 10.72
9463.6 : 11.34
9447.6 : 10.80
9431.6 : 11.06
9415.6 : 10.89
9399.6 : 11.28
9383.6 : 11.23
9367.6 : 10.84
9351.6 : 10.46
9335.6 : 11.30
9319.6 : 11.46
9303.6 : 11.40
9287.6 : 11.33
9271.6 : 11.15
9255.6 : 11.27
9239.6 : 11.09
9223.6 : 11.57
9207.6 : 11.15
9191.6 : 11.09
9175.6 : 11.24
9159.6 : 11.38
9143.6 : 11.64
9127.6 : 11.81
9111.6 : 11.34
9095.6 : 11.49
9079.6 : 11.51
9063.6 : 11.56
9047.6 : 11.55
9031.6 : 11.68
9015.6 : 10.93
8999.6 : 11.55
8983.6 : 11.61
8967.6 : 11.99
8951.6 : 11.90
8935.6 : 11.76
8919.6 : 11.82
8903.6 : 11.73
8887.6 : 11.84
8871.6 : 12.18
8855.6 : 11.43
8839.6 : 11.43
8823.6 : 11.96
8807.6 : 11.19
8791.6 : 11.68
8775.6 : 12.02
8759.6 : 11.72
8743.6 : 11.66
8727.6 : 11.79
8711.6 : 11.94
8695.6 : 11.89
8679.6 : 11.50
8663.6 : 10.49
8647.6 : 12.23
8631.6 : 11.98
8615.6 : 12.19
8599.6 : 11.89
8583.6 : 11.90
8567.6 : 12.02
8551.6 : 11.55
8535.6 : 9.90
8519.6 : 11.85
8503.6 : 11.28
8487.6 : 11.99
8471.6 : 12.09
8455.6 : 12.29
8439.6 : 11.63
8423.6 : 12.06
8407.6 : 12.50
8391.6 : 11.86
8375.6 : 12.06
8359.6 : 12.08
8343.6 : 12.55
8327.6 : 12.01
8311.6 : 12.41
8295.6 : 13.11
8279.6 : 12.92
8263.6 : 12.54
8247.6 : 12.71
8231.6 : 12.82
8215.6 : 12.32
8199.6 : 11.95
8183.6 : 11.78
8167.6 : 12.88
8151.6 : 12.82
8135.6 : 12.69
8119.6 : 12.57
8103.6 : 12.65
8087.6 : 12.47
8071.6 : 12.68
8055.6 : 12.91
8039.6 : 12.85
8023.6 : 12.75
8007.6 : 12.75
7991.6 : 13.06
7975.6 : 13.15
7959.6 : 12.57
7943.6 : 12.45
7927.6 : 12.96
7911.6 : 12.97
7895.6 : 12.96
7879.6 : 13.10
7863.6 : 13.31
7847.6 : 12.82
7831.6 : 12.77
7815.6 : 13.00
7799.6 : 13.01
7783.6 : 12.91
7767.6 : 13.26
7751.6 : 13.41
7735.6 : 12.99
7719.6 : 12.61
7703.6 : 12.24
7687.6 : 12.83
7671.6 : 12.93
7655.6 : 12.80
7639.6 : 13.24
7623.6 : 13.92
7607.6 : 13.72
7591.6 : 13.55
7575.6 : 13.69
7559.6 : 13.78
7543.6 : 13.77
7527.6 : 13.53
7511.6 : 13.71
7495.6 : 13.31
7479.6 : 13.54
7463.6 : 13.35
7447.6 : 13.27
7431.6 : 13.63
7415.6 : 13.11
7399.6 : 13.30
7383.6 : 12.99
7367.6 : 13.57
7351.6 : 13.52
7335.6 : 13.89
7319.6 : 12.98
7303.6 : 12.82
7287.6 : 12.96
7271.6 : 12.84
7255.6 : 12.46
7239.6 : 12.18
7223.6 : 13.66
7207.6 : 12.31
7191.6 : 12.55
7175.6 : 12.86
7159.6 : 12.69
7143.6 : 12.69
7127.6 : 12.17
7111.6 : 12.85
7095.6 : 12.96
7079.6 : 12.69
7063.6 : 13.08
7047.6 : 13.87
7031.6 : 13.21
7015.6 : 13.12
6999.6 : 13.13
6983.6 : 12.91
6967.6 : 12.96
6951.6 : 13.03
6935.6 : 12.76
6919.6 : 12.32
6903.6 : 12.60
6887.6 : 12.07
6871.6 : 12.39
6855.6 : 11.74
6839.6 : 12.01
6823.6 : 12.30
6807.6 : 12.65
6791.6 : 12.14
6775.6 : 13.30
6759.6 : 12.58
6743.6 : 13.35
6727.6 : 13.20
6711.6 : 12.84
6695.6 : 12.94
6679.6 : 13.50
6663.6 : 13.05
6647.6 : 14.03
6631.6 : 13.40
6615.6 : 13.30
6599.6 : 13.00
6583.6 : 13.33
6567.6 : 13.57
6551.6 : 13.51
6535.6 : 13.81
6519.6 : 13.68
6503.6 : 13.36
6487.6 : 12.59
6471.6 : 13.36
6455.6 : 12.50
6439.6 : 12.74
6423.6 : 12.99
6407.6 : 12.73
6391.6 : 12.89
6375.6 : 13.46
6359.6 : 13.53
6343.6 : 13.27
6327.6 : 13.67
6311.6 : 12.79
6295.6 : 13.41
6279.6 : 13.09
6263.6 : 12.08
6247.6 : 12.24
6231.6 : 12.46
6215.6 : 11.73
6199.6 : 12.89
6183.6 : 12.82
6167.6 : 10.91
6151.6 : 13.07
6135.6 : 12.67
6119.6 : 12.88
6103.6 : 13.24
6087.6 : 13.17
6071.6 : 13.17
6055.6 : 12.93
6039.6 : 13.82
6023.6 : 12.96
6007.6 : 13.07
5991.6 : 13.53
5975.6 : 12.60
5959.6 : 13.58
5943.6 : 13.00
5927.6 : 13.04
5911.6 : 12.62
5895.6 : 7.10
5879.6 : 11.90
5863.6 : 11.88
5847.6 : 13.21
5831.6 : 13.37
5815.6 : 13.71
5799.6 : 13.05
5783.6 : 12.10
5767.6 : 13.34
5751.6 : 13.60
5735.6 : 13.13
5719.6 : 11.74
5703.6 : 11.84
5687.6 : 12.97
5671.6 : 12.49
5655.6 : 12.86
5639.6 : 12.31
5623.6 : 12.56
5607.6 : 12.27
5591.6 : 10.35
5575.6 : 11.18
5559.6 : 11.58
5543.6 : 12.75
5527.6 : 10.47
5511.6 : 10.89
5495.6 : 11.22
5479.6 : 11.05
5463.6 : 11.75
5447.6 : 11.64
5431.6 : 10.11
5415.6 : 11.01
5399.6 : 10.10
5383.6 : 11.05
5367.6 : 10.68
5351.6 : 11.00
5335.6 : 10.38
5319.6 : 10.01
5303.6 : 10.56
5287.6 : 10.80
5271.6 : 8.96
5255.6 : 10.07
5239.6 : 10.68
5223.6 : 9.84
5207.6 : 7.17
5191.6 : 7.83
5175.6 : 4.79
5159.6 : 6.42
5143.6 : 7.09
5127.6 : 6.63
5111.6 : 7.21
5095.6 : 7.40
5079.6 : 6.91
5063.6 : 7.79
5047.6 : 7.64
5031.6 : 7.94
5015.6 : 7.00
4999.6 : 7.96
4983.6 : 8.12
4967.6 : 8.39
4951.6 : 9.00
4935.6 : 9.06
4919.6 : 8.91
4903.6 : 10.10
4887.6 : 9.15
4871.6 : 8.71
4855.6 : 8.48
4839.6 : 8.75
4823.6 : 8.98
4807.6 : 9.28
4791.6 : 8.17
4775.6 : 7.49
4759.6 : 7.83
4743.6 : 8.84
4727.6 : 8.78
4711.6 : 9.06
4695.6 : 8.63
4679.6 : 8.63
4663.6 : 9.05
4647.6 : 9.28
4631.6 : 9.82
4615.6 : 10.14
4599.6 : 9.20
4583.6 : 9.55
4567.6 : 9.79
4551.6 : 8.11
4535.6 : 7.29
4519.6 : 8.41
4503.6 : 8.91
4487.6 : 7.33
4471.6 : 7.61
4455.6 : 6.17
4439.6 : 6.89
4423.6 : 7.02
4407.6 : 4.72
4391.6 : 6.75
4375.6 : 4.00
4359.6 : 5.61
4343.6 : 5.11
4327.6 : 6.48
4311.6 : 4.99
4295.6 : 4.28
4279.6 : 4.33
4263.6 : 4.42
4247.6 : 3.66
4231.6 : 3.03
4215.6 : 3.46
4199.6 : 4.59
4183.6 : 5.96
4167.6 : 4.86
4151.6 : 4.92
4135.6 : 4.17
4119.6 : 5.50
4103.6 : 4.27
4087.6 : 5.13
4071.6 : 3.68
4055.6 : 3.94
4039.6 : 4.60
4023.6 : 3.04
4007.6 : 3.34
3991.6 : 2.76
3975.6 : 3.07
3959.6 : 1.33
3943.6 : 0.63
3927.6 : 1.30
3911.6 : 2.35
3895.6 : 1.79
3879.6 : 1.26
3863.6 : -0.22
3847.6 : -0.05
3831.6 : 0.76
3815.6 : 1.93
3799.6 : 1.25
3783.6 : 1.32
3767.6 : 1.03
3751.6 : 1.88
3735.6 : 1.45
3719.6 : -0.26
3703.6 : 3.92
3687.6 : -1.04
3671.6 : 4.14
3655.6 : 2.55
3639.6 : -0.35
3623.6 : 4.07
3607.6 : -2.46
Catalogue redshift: 0.00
